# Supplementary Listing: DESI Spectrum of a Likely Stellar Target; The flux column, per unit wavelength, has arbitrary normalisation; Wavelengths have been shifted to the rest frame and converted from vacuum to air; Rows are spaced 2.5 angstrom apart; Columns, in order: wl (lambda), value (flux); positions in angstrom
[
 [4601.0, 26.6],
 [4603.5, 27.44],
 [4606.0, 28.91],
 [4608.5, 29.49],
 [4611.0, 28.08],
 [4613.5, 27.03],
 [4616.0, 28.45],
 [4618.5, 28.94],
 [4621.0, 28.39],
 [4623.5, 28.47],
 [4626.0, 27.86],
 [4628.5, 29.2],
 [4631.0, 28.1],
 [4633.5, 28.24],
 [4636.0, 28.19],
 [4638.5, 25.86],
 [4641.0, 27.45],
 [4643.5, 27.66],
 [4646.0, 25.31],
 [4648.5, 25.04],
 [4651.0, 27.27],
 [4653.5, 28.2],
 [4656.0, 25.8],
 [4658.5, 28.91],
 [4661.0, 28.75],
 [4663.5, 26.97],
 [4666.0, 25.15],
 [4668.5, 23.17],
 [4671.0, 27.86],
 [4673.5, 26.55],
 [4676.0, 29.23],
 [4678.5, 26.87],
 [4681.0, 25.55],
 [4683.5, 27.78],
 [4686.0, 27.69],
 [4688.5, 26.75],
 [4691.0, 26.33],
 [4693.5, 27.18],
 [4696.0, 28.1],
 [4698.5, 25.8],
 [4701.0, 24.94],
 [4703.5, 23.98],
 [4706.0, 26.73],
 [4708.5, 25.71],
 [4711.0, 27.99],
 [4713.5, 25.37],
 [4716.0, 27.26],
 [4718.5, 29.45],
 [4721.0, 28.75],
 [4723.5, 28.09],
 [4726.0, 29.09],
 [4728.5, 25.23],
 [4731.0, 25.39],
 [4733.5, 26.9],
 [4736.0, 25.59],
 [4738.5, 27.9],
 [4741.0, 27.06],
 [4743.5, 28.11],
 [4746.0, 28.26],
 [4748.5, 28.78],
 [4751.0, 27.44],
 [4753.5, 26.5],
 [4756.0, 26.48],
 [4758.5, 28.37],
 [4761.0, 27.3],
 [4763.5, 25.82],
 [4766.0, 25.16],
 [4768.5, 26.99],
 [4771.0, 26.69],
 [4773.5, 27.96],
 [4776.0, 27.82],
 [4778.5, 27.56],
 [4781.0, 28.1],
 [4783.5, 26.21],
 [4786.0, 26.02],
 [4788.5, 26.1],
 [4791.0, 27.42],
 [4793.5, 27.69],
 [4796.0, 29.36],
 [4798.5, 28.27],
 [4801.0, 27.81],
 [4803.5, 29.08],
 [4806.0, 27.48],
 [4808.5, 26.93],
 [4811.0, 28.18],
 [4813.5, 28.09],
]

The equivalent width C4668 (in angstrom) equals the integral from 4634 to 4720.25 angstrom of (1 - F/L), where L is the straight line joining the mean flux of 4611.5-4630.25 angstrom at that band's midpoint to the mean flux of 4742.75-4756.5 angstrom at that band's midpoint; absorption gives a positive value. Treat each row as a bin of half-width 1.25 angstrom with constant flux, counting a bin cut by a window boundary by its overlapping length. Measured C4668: 3.7 angstrom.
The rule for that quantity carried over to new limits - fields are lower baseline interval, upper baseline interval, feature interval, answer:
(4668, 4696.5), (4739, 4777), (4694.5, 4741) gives 0.5 angstrom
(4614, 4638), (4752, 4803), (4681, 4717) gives 1.7 angstrom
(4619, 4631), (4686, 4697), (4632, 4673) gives 1.5 angstrom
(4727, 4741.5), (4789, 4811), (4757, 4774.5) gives 0.2 angstrom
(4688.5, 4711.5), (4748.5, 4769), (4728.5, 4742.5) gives 0.1 angstrom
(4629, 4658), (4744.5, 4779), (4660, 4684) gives 0.4 angstrom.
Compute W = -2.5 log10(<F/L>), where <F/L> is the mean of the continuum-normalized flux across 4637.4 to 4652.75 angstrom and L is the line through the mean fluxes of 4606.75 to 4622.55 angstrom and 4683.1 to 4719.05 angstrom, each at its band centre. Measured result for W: 0.05 mag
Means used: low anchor 28.4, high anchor 26.7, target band 26.5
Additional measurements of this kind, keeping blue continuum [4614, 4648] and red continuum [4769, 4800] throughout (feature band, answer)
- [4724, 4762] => 0.011 mag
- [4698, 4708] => 0.093 mag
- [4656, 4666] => 0.007 mag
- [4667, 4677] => 0.043 mag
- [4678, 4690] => 0.029 mag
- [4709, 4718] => 0.024 mag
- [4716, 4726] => -0.040 mag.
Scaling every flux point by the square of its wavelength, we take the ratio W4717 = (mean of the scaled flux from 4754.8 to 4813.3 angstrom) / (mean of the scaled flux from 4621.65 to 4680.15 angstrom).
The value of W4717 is 1.06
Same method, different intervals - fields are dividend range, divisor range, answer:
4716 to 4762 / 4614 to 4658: 1.04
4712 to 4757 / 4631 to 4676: 1.05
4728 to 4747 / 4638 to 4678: 1.03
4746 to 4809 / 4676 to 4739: 1.05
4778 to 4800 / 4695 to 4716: 1.09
